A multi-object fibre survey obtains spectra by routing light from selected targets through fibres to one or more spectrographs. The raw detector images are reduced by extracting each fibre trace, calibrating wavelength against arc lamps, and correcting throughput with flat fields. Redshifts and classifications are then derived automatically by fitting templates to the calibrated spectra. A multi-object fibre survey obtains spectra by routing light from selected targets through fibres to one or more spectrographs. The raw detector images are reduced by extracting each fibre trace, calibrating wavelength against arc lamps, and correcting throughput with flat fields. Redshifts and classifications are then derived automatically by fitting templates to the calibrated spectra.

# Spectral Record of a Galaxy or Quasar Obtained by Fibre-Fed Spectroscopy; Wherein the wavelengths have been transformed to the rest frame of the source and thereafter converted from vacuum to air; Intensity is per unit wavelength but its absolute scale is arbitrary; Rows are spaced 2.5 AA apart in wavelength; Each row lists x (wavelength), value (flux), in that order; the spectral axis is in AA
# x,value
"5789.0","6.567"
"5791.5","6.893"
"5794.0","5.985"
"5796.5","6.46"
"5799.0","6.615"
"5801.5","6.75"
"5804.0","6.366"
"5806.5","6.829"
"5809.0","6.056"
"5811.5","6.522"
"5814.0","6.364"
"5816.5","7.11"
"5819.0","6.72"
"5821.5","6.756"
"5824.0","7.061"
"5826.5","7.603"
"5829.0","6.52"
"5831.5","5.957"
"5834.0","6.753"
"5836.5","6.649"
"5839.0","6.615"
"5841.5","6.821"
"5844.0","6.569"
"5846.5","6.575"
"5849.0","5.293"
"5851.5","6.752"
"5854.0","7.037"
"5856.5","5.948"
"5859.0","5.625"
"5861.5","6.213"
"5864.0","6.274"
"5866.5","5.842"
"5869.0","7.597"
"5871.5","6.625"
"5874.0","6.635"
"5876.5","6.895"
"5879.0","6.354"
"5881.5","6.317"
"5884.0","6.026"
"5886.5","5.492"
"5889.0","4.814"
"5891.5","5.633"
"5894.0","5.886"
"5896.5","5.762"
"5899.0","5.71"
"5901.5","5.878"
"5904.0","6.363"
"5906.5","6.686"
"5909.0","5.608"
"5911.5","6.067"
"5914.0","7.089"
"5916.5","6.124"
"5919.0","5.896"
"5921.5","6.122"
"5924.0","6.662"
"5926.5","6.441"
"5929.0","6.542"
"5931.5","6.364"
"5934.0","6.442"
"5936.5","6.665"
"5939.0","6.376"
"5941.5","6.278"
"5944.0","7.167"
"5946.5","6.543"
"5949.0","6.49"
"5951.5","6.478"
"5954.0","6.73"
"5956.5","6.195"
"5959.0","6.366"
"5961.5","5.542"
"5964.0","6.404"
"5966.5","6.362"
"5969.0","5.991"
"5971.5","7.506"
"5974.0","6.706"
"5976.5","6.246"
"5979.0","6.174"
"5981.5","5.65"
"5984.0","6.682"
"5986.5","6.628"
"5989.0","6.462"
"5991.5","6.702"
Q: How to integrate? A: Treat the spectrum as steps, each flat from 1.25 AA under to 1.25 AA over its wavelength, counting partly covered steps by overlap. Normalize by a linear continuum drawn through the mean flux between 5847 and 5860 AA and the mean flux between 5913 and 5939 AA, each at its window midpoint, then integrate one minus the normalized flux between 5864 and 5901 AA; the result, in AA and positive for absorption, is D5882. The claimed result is 0.9 AA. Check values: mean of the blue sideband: 6.17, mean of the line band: 6.11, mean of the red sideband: 6.43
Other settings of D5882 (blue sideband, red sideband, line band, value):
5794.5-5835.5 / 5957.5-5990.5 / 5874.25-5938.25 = 3.1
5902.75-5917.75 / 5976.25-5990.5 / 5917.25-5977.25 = -1.1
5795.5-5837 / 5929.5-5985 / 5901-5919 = 0.7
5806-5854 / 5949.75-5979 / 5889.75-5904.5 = 1.6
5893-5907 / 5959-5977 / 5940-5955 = -0.8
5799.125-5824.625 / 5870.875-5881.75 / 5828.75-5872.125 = 1.2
